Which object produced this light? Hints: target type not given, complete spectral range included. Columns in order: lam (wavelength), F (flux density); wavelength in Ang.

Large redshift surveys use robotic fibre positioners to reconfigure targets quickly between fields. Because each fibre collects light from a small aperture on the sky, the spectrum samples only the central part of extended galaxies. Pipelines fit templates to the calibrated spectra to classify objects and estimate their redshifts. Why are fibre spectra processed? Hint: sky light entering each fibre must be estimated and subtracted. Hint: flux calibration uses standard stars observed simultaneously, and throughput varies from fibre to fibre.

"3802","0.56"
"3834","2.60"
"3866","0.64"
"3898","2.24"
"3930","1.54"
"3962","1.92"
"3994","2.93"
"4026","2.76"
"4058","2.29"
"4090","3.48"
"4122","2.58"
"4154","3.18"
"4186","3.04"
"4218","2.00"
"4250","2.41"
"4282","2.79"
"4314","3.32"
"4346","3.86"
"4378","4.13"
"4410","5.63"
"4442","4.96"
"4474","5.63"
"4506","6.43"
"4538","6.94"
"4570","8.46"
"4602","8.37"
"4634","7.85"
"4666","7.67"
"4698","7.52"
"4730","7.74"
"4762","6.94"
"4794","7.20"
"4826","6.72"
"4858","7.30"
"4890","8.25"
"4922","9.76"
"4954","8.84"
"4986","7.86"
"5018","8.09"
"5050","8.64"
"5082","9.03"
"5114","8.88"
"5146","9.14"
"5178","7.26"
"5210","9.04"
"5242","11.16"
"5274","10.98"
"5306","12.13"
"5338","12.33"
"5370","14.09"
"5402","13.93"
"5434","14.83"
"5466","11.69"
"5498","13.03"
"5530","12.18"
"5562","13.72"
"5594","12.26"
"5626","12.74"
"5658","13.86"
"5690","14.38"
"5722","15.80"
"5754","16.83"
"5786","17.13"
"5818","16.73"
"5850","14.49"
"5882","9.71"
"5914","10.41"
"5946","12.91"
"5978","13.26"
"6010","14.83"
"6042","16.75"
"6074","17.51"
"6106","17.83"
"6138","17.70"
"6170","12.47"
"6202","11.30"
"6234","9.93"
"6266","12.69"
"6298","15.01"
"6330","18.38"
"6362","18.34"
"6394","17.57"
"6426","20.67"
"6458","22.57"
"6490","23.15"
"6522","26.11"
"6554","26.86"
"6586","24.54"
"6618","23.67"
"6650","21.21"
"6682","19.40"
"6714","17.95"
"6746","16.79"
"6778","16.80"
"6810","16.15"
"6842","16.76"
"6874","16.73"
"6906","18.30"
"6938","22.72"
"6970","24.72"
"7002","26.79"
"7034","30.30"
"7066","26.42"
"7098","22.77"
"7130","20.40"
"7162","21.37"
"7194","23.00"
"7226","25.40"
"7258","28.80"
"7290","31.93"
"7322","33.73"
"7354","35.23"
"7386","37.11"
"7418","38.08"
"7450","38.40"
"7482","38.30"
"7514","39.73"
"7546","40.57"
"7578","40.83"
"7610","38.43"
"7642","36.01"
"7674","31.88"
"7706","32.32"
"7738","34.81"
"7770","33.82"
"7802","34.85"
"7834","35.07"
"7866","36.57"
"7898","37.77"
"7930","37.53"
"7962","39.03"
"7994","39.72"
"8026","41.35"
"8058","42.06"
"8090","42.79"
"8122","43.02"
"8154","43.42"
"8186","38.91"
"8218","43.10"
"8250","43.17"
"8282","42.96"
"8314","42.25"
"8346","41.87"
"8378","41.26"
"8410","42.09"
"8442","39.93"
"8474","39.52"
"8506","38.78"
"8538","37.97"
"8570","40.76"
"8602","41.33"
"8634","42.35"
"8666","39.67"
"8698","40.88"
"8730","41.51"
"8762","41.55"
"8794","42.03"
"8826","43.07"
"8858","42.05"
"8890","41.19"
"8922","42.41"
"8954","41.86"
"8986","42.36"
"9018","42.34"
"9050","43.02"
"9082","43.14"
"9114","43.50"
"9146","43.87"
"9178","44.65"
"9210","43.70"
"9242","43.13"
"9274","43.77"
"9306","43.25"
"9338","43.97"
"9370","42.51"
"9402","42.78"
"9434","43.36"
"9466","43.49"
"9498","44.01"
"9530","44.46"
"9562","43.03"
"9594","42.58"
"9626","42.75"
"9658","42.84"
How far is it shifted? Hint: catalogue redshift 0.000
